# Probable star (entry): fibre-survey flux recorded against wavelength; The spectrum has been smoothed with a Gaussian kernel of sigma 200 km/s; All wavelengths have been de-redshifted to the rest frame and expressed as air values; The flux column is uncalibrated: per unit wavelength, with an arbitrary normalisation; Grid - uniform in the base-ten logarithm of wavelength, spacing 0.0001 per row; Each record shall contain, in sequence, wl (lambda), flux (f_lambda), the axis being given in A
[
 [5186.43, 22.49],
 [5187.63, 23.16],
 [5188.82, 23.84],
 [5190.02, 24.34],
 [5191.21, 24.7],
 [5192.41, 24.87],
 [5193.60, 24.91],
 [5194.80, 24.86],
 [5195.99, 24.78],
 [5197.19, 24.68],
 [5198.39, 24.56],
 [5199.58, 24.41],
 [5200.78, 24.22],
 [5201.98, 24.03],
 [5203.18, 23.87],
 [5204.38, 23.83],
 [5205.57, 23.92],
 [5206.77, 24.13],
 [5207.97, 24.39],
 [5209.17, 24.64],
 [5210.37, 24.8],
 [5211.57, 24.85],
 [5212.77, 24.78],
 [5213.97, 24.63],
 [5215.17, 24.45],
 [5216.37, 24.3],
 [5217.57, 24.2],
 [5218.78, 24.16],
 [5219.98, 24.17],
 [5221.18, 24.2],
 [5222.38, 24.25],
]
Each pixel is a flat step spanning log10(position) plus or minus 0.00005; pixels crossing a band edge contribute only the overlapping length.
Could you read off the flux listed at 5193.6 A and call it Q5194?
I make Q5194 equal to 24.91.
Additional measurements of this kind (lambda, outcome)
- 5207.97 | 24.39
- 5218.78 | 24.16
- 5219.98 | 24.17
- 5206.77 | 24.13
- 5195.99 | 24.78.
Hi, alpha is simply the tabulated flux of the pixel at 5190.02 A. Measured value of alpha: 24.34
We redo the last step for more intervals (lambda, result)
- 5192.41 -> 24.87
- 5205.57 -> 23.92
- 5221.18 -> 24.2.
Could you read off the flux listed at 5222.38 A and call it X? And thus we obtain 24.25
